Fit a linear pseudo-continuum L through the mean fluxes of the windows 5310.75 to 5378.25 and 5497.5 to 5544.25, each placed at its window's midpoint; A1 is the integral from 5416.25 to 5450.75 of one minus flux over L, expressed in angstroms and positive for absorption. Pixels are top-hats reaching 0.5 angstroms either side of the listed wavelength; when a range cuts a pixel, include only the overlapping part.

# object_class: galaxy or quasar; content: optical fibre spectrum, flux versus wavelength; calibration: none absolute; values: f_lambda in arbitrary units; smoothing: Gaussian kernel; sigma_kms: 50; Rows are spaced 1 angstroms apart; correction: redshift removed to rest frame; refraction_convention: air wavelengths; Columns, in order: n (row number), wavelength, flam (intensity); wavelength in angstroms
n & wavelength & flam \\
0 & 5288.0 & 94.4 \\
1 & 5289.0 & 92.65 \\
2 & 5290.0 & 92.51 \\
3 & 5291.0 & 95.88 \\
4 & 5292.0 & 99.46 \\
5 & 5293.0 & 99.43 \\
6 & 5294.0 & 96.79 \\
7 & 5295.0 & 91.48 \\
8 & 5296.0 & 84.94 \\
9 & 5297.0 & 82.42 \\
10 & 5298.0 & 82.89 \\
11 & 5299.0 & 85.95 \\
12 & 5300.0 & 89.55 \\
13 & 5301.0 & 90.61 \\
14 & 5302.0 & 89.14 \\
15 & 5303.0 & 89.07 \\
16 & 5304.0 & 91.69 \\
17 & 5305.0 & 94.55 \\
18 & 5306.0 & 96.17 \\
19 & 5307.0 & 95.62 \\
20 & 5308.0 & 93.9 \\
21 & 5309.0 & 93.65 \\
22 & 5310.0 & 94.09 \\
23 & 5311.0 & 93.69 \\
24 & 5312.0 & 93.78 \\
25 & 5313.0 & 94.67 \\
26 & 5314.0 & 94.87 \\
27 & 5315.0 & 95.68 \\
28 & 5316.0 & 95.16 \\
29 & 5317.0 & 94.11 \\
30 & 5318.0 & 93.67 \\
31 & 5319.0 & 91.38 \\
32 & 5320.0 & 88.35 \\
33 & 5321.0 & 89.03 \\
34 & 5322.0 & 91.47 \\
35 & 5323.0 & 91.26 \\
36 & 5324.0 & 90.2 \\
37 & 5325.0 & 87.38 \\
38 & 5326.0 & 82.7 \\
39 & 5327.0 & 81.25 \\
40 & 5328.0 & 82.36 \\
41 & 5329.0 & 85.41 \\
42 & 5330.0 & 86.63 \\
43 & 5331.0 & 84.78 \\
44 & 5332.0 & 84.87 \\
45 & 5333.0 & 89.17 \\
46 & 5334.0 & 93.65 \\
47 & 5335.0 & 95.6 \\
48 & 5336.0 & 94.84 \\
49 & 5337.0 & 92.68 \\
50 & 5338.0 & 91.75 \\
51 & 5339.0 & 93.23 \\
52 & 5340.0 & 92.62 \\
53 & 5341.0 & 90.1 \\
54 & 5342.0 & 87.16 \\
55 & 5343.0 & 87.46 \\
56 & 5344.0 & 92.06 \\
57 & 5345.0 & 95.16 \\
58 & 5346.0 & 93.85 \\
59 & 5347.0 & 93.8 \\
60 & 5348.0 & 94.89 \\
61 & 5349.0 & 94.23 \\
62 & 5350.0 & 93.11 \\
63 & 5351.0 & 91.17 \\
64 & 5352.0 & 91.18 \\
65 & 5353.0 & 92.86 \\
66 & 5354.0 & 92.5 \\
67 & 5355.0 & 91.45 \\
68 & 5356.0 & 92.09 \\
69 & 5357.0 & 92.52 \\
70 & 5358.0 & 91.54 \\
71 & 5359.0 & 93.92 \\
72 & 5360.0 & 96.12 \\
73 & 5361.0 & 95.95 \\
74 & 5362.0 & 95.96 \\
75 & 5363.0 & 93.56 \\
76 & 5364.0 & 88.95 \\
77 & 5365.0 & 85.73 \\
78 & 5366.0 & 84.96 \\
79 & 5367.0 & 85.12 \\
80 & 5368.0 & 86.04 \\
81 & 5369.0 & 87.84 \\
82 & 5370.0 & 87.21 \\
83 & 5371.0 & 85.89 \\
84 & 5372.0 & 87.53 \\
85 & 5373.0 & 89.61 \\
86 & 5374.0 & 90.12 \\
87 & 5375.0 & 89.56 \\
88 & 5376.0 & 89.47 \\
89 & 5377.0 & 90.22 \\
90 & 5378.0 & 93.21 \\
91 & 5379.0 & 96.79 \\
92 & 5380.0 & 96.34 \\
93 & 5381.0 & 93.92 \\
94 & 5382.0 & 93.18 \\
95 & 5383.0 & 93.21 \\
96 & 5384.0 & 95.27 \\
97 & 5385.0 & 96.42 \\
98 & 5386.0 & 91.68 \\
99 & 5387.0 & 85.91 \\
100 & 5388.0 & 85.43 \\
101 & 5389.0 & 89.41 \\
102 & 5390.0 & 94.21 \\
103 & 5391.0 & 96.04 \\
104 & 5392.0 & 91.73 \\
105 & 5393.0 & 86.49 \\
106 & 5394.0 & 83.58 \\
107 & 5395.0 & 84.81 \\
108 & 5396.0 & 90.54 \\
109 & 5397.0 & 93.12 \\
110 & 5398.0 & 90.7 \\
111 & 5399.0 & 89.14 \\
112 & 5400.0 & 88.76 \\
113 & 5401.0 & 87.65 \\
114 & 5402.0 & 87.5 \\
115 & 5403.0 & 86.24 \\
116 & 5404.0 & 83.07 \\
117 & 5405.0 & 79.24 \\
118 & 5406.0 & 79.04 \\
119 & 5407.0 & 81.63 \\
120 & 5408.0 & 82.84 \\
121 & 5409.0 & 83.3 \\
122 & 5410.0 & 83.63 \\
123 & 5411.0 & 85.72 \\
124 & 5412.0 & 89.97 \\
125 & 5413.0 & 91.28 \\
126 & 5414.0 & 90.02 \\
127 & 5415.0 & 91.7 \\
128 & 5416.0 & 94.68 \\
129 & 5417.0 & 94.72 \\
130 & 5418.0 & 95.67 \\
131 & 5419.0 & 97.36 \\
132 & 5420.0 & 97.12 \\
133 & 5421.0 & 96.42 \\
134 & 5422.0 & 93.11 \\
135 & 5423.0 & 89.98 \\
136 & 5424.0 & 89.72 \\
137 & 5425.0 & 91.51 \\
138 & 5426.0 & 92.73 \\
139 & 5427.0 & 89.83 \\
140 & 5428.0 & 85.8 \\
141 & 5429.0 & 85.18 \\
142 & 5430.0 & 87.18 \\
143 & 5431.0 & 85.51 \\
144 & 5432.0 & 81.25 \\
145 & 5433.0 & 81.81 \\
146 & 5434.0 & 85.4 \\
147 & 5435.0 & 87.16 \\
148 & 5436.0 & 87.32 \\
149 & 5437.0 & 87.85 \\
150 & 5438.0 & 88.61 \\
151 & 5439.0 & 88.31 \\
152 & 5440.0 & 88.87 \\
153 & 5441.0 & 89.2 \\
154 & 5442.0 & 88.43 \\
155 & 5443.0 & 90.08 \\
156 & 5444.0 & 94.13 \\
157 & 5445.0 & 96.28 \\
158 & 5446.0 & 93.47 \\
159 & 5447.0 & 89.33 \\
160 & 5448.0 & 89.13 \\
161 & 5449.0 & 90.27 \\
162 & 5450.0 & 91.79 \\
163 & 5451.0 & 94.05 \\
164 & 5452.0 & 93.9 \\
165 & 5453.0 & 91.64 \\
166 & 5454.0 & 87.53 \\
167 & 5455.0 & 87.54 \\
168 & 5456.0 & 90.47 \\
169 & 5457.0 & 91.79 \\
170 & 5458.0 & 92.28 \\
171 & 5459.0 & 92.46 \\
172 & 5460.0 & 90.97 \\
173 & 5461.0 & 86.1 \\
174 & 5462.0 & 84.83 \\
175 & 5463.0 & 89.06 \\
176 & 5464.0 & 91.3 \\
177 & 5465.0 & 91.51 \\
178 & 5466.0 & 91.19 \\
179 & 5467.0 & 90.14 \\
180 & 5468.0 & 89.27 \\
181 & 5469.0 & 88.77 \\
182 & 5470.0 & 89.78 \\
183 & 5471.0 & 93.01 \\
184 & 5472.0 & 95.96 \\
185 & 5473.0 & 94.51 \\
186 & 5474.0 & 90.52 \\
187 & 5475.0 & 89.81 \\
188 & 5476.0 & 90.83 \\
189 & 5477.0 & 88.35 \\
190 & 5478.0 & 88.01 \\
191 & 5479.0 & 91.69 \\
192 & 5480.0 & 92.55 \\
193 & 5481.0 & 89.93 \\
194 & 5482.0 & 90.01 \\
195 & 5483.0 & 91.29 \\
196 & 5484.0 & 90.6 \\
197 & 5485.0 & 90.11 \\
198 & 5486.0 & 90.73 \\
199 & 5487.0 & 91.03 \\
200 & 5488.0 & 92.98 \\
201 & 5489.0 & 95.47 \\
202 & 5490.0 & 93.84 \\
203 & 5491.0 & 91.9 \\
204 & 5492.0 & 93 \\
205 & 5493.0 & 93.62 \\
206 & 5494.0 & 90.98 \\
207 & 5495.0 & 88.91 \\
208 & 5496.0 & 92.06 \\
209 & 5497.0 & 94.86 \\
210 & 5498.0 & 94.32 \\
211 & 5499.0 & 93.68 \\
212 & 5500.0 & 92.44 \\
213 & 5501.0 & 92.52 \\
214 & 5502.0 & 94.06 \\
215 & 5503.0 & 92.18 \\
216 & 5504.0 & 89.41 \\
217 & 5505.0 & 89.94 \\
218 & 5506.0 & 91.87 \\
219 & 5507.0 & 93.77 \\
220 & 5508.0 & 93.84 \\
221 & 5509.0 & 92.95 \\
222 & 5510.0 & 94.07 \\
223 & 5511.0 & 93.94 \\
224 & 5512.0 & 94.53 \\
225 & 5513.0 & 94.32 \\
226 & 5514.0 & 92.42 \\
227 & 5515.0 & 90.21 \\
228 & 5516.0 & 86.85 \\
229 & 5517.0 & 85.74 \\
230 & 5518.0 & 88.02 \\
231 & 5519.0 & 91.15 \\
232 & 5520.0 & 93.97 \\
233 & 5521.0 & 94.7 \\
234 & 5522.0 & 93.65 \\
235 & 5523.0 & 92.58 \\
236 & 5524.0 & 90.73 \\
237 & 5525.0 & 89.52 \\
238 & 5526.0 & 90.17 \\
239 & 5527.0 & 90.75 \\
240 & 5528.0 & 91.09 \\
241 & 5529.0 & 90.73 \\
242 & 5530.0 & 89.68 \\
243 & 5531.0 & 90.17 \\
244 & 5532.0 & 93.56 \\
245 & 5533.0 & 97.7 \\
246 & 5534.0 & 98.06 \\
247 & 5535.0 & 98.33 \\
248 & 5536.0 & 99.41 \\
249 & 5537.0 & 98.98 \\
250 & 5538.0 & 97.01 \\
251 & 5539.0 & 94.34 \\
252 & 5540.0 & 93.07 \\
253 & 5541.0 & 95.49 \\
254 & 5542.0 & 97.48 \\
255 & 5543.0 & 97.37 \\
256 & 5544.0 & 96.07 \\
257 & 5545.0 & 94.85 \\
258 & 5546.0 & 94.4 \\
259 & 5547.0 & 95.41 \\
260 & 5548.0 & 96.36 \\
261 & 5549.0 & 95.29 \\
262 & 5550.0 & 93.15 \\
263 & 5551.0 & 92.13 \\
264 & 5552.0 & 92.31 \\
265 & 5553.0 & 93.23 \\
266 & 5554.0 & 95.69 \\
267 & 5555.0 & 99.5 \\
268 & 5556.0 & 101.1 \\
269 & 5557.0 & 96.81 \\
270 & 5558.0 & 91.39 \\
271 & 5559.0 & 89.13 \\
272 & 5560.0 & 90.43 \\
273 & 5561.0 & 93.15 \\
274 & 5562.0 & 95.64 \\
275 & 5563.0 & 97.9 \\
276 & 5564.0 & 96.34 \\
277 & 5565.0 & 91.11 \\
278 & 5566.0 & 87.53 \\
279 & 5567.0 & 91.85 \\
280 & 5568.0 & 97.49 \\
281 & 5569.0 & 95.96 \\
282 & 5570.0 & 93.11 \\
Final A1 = 0.7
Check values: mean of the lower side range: 90.7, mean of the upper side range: 93.1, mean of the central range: 90.1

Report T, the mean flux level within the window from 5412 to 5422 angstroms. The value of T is 94.1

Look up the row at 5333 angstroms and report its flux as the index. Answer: 89.17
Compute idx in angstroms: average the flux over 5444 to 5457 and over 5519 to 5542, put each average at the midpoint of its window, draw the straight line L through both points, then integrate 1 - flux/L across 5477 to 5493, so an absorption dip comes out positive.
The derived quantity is 0.2 angstroms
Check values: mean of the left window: 91.4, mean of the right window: 93.8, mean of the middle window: 91.5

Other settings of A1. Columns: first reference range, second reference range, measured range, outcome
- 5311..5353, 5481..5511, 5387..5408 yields 1.0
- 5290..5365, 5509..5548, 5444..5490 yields 0.9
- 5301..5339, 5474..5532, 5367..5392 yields 0.1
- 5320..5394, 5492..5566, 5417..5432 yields 0.1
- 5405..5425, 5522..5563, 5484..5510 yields 0.1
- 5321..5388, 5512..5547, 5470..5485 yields 0.2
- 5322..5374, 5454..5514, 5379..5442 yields 1.2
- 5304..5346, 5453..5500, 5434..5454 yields 0.2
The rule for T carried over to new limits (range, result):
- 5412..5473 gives 90.4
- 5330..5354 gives 91.7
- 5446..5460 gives 91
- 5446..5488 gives 90.6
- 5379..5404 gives 90.4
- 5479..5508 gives 92.1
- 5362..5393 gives 90.5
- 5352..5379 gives 90.5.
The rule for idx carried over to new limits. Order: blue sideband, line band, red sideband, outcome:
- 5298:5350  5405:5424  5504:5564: 0.5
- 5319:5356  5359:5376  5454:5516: 0.2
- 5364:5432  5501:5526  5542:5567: 0.3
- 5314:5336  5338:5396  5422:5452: -1.1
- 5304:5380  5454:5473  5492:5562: 0.5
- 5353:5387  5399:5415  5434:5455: 0.9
